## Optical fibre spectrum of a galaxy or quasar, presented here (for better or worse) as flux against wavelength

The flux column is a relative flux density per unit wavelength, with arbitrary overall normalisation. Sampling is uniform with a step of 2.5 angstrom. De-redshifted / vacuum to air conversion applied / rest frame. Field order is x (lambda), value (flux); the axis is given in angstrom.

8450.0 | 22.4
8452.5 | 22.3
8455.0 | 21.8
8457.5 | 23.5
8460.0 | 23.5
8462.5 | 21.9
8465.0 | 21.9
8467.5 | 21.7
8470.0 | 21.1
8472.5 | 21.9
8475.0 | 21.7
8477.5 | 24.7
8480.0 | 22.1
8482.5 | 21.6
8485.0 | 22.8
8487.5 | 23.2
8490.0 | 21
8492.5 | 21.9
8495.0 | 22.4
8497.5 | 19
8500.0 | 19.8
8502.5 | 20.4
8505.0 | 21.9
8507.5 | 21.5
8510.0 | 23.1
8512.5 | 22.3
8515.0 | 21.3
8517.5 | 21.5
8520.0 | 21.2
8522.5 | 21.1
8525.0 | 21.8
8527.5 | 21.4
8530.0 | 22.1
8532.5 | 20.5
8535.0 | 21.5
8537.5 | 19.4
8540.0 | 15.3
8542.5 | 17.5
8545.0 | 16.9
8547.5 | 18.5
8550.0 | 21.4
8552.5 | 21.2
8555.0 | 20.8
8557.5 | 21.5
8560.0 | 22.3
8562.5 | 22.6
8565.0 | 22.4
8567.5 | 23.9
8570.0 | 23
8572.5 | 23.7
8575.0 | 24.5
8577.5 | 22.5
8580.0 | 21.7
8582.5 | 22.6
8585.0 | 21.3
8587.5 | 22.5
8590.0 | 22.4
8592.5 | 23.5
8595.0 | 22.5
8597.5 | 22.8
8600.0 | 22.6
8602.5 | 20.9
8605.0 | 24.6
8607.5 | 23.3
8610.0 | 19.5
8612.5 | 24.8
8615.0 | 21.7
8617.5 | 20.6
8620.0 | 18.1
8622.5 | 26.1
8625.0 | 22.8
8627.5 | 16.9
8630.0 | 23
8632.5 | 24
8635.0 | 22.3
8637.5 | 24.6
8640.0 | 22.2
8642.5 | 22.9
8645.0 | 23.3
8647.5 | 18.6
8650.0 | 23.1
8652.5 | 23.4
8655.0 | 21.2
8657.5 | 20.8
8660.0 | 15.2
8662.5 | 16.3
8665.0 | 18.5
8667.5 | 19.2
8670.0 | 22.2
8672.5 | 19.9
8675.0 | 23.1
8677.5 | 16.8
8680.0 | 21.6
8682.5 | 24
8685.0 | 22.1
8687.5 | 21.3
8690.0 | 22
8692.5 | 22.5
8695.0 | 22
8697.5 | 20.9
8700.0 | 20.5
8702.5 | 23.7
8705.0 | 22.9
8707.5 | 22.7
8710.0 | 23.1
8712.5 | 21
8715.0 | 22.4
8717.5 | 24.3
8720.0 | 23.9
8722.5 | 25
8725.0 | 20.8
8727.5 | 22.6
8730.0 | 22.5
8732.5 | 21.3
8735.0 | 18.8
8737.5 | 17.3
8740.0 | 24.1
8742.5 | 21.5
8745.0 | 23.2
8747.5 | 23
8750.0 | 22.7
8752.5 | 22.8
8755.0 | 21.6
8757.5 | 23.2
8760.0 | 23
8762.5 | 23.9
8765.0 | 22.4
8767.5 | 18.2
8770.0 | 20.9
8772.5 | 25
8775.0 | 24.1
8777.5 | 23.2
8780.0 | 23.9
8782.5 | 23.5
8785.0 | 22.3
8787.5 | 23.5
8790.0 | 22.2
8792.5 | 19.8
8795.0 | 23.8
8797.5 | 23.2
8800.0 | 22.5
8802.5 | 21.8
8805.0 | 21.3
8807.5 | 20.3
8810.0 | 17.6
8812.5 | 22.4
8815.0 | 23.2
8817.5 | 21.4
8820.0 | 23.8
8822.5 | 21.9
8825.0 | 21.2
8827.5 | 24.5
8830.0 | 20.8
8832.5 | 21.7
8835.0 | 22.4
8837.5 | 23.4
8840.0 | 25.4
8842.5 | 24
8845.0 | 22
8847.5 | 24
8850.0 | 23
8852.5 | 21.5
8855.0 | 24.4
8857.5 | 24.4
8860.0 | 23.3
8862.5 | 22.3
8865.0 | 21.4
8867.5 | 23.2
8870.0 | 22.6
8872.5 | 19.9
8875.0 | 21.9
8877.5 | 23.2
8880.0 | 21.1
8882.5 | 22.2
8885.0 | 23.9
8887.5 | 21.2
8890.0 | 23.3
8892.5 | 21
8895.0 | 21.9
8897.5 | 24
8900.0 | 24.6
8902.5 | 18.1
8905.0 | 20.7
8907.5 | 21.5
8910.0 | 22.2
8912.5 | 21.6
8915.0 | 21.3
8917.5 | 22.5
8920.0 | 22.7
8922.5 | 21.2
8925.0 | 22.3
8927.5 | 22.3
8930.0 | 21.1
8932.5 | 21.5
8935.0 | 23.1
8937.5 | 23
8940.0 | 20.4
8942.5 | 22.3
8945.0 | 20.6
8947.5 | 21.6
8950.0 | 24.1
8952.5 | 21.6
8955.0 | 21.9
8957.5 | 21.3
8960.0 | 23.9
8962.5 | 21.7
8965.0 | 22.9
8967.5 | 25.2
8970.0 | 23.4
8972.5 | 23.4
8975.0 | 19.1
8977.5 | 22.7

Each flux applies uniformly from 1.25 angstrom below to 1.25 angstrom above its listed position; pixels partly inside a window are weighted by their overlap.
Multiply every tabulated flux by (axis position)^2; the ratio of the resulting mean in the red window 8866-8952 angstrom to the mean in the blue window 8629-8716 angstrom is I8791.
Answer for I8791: 1.08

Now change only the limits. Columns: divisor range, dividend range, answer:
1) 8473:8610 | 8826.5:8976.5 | 1.12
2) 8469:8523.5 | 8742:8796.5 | 1.11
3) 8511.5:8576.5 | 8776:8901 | 1.14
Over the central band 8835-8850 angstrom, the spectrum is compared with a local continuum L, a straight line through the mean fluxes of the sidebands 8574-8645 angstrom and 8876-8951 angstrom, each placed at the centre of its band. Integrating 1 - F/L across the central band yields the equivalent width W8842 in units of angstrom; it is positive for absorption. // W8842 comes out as -1.0 angstrom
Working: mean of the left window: 22.4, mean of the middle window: 23.6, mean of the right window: 22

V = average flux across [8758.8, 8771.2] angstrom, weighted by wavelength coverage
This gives 21.7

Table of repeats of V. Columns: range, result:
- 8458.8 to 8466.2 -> 22.4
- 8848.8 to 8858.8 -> 23.3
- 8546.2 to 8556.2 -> 20.5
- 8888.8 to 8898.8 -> 22.6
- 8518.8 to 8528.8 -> 21.4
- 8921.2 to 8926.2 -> 21.8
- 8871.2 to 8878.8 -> 21.7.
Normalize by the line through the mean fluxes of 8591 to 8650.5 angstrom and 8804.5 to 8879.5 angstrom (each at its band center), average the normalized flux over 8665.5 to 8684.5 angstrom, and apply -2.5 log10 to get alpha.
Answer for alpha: 0.07 mag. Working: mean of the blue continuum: 22.3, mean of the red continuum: 22.4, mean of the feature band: 20.9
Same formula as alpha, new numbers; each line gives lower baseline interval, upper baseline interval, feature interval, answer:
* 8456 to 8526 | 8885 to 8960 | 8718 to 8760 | -0.01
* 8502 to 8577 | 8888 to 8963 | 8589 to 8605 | -0.06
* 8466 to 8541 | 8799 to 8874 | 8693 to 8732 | -0.02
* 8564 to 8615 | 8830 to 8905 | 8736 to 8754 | 0.03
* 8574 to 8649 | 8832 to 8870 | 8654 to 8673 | 0.18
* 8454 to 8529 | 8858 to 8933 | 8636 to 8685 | 0.05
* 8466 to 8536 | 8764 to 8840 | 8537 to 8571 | 0.07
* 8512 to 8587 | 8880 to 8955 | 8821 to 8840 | -0.03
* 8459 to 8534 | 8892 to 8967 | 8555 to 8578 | -0.05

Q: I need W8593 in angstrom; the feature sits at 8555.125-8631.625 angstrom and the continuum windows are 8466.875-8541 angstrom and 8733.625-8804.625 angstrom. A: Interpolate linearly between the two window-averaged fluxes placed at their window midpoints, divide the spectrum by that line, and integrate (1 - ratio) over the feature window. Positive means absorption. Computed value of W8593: -2.2 angstrom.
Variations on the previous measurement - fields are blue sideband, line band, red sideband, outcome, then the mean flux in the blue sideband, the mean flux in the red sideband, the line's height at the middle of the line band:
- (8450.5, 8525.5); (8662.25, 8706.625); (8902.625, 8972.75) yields 1.6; 21.9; 22.1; 22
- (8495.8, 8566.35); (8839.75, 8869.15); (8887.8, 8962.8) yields -1.9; 20.7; 22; 21.7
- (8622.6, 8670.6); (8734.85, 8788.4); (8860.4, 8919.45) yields -2.1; 21.2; 22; 21.6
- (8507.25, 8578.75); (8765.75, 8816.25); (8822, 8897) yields 0.4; 21.3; 22.6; 22.3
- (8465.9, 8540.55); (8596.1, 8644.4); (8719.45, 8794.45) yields -1.0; 21.4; 22.3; 21.9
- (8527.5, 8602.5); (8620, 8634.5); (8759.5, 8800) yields -0.2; 21.5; 22.7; 21.8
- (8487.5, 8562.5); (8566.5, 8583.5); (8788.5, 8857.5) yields -1.7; 20.8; 22.4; 21.1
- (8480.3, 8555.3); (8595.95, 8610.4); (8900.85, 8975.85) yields -1.0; 20.8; 22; 21.1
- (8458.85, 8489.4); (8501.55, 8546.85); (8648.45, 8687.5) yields 2.7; 22.3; 20.5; 21.8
